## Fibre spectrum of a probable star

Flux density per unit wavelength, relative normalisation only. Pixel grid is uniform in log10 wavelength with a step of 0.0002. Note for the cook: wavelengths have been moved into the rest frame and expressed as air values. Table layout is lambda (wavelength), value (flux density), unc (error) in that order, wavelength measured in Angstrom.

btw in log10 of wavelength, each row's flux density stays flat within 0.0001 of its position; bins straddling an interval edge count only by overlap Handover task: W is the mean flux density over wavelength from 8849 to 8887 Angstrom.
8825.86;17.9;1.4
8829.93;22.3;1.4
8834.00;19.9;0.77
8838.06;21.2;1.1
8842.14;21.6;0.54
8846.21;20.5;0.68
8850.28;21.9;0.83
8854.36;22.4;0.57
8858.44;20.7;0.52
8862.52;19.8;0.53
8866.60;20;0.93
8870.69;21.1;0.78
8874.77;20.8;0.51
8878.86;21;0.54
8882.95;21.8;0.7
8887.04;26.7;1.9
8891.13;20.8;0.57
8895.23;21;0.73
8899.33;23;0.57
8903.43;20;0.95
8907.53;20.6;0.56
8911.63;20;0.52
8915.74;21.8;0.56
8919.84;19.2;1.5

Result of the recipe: 21.3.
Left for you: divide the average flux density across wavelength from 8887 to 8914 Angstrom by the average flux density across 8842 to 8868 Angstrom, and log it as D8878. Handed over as 1.0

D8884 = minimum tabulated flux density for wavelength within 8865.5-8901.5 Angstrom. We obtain 20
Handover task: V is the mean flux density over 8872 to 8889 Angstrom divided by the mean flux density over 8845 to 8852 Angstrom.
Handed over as 1.1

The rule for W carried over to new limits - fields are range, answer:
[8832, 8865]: 21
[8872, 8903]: 22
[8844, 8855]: 21.5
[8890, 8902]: 21.6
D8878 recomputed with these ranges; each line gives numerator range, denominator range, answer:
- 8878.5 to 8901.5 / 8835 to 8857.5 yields 1.05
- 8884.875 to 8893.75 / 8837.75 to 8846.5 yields 1.11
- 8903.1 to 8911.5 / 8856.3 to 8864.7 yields 1.00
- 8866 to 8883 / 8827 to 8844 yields 0.99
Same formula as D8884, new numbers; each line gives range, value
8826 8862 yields 19.9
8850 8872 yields 19.8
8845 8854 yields 20.5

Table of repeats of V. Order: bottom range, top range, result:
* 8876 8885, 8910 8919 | 0.97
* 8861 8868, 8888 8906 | 1.08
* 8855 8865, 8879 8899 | 1.09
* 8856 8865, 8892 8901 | 1.07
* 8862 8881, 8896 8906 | 1.04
